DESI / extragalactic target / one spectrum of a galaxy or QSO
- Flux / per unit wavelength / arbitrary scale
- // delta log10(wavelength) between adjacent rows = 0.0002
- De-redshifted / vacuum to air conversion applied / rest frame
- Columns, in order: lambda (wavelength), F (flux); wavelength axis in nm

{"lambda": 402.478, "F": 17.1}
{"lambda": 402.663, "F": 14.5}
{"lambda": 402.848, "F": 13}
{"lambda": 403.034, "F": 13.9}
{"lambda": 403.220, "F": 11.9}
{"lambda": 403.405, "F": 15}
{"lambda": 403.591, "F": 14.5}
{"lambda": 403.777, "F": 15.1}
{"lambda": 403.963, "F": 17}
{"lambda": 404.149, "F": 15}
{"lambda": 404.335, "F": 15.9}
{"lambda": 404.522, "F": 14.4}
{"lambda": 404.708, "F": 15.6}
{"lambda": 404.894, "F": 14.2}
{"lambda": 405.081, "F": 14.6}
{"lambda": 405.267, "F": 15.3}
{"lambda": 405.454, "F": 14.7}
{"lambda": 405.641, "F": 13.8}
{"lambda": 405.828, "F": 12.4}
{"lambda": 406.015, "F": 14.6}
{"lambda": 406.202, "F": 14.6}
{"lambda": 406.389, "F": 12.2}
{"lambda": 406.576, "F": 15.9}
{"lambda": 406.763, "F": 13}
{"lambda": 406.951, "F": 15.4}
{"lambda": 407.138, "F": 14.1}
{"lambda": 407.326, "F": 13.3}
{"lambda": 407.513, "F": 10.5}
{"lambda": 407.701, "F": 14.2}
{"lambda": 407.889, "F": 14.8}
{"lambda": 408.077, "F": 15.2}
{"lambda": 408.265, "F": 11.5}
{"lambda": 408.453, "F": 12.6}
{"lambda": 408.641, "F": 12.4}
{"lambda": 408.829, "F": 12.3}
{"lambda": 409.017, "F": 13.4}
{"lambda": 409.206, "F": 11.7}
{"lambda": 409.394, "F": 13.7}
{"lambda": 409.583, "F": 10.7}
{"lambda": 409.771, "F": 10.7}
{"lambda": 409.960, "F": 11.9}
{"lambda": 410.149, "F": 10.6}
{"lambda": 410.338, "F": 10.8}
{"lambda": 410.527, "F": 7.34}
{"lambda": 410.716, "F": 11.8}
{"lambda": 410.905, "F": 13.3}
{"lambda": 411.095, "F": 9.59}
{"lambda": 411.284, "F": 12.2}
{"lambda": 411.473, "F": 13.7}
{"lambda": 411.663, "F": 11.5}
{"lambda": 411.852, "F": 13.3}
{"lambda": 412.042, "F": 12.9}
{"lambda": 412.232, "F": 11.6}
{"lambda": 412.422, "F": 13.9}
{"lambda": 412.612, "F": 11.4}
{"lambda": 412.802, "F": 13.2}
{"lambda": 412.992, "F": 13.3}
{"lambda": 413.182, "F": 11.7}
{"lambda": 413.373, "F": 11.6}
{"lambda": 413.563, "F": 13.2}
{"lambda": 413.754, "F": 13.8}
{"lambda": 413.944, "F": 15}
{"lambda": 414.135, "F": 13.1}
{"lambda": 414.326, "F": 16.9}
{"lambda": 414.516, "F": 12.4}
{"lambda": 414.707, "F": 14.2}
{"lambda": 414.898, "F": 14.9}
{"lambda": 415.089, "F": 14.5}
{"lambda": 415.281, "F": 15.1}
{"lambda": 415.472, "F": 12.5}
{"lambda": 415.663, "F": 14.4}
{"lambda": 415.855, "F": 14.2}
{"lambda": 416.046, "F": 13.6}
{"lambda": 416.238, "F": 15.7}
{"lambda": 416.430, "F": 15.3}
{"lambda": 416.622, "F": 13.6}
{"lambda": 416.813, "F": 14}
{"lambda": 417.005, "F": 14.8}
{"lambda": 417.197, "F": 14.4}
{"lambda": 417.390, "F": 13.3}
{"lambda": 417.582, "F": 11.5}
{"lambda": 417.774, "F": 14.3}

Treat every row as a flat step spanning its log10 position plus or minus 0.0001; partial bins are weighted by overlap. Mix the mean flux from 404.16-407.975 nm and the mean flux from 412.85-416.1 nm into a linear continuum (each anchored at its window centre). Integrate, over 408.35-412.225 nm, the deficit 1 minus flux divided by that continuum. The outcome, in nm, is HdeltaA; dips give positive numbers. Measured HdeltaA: 0.60 nm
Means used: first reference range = 14.2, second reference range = 13.8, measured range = 11.8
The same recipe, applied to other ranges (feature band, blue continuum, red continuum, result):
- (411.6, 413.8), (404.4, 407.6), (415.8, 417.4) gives 0.255 nm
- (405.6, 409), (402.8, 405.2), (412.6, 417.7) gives 0.219 nm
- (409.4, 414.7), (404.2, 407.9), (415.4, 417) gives 0.697 nm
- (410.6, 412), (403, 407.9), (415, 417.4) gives 0.210 nm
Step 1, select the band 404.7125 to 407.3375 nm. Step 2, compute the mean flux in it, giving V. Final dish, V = 14.2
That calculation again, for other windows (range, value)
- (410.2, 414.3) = 12.4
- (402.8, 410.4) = 13.6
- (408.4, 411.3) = 11.5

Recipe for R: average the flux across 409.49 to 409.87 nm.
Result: 10.7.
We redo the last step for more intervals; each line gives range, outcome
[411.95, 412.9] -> 12.6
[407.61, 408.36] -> 13.9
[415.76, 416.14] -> 13.9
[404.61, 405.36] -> 14.9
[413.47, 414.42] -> 14.4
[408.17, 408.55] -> 12.1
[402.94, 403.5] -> 13.6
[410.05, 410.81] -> 10.1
